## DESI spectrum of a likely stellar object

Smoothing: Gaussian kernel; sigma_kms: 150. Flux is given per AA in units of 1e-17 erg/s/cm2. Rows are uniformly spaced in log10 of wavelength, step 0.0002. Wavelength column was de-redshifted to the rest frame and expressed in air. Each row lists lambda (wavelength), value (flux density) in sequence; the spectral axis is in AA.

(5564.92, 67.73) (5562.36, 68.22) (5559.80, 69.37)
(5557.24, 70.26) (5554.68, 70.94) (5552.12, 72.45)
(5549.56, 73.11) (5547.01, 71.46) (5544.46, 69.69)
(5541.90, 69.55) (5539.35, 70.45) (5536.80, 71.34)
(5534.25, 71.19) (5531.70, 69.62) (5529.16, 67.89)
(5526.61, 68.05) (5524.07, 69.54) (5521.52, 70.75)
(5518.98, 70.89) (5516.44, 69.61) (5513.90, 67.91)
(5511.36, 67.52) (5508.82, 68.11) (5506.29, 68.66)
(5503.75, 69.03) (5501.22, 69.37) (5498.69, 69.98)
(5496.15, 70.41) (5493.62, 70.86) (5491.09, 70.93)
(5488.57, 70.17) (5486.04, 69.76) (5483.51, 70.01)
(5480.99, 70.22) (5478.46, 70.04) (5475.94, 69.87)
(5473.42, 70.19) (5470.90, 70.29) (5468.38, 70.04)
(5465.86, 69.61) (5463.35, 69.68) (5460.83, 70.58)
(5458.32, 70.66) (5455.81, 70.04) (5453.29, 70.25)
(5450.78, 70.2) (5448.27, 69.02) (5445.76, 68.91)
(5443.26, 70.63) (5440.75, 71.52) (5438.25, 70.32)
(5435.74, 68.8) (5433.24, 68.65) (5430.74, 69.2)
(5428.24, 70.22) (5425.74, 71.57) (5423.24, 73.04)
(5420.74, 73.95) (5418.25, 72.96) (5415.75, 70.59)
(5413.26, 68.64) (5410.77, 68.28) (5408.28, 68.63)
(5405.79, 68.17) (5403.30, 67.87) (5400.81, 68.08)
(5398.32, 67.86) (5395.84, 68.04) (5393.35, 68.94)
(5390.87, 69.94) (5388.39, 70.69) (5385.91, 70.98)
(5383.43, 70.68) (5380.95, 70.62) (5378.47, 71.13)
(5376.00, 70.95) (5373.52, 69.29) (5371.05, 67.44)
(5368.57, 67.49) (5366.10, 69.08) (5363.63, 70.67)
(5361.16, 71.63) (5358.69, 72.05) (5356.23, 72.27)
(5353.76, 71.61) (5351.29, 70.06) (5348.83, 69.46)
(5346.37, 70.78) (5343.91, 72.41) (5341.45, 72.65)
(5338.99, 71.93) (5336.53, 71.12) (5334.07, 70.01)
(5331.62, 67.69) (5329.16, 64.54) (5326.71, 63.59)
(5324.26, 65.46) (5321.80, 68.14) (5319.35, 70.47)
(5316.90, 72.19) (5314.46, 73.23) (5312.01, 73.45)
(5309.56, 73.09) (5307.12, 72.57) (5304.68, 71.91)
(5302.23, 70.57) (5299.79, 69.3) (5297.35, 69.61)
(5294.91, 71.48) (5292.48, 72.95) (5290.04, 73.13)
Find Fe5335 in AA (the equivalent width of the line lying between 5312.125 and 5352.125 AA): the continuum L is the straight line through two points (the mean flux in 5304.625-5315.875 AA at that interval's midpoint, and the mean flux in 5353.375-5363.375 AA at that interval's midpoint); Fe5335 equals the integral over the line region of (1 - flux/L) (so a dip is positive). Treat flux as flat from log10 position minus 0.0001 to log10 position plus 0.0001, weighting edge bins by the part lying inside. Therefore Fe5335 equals 1.5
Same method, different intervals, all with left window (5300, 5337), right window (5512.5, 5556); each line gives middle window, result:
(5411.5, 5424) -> -0.3 AA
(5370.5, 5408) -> 0.3 AA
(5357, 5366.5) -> -0.2 AA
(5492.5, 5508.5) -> 0.1 AA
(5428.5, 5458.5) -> 0.1 AA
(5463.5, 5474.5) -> 0.0 AA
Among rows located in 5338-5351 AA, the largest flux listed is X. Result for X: 72.65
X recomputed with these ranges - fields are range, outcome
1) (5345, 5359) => 72.27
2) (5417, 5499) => 73.95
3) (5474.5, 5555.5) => 73.11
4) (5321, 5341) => 71.93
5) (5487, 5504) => 70.93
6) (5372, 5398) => 71.13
